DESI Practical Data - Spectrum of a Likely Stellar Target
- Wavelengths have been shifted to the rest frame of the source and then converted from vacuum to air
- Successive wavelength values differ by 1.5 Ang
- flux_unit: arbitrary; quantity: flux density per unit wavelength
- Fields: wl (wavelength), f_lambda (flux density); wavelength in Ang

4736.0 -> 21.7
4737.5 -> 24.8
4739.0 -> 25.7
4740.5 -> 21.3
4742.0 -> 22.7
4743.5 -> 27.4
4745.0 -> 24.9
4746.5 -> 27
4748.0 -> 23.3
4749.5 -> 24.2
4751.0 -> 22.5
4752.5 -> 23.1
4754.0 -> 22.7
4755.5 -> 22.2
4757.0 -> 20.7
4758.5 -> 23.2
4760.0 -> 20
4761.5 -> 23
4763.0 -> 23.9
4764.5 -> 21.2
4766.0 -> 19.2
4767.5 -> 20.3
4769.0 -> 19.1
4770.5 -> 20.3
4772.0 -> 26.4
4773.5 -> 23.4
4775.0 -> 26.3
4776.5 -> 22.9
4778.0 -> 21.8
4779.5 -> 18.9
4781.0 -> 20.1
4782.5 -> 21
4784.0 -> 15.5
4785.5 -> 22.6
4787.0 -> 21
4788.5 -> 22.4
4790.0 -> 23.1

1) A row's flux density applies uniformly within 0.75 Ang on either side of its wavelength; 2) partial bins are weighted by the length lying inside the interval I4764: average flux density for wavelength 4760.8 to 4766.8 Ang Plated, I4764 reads 21.8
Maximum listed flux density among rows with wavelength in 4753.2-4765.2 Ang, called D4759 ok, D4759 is 23.9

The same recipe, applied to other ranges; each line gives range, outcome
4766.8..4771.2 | 20.3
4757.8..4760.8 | 23.2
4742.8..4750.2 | 27.4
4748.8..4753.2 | 24.2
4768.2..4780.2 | 26.4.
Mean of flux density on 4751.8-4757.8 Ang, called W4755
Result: 22.2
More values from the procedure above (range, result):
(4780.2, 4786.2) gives 19.8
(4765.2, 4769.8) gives 19.6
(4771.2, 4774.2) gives 24.8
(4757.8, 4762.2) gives 22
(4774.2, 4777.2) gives 24.6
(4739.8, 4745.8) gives 24.1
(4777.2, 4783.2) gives 20.5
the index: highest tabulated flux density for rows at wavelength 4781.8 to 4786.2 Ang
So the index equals 22.6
